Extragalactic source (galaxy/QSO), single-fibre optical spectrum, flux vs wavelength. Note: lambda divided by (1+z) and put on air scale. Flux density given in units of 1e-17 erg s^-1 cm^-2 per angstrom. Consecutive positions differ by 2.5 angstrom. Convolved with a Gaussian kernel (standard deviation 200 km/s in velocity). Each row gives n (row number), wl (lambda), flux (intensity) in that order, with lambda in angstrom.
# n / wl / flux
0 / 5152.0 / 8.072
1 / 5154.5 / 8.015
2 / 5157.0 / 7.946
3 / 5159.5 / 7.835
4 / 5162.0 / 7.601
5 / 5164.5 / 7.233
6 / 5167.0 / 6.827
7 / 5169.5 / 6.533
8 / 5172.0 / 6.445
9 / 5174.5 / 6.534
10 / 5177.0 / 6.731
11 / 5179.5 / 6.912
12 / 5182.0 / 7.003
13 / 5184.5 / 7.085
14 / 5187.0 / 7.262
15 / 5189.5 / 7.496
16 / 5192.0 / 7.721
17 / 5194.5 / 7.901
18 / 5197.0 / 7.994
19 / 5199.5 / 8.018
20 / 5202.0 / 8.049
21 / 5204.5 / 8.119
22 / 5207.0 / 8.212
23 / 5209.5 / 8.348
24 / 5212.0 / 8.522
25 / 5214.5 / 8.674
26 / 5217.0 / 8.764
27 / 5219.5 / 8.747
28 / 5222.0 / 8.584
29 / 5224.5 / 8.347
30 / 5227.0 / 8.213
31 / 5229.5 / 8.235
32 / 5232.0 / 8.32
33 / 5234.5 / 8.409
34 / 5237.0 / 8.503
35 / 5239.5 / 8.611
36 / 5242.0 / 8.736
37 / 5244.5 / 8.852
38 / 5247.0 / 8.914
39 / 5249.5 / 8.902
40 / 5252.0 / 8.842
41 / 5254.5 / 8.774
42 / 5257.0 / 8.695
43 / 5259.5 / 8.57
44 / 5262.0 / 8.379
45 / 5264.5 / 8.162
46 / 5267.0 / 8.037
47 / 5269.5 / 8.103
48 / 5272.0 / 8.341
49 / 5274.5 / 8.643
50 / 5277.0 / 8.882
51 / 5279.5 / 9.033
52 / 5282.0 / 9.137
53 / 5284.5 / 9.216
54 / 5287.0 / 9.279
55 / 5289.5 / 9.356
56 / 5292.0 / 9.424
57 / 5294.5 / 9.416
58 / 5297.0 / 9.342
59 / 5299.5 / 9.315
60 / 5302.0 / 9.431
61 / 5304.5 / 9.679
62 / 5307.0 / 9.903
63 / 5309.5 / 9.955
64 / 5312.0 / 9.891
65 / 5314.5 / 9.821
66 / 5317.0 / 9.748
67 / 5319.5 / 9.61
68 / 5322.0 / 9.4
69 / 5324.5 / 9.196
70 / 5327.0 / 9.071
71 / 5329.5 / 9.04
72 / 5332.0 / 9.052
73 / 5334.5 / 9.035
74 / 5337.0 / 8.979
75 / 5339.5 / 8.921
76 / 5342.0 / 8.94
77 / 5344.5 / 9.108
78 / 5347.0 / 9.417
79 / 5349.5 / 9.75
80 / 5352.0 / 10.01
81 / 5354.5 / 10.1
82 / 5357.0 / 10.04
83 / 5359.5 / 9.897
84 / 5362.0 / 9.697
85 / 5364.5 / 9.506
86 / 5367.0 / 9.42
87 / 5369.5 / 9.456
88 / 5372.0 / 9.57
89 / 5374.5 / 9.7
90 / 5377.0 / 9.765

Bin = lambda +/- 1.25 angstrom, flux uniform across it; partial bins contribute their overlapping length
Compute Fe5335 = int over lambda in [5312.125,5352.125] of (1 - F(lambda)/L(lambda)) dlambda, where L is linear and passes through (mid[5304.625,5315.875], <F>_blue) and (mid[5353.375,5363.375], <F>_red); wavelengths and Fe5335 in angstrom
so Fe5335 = 2.3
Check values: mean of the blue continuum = 9.87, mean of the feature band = 9.32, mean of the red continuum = 9.93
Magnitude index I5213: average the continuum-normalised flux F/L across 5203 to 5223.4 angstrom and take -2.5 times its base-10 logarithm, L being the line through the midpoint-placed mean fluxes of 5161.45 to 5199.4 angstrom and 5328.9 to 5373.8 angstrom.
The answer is -0.12 mag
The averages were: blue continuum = 7.17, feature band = 8.49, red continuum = 9.45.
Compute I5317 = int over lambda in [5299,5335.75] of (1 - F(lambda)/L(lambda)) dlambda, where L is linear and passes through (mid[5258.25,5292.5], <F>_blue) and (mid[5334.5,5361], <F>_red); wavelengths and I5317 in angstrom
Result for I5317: -1.23 angstrom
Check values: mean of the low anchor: 8.74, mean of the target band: 9.48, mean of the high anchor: 9.5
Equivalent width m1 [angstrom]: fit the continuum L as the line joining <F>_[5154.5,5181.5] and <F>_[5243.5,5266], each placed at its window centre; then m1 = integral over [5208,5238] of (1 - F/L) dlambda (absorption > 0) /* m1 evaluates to -1.4 angstrom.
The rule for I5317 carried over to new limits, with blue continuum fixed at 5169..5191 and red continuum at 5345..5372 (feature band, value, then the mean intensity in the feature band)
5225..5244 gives -1.7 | 8.45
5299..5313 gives -1.3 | 9.71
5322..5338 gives 0.3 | 9.09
